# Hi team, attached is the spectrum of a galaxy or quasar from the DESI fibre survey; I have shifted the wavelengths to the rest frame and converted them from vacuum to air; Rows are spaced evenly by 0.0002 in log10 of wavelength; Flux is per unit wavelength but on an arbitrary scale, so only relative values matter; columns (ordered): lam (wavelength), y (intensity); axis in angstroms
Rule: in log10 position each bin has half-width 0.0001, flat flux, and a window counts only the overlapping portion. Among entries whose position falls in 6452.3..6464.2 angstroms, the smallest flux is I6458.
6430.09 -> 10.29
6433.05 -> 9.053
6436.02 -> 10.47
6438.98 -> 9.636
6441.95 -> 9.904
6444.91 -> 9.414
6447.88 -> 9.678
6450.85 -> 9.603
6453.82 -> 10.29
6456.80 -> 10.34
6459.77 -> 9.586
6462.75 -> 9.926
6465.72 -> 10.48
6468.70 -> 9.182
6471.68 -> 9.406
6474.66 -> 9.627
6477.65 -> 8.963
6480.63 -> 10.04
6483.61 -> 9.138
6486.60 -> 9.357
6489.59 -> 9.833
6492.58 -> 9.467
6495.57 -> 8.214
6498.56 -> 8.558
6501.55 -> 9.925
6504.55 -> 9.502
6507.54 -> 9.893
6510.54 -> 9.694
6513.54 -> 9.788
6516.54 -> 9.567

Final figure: 9.586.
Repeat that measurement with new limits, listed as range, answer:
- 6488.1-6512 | 8.214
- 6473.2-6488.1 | 8.963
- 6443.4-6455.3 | 9.414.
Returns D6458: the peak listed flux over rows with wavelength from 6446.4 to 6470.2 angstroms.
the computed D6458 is 10.48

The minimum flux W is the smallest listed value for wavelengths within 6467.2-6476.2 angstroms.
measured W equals 9.182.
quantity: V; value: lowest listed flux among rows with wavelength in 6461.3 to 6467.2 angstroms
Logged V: 9.926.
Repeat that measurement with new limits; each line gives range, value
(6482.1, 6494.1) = 9.138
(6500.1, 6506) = 9.502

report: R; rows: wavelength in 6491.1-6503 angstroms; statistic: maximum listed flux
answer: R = 9.925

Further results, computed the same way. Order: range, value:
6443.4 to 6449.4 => 9.678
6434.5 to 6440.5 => 10.47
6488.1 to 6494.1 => 9.833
